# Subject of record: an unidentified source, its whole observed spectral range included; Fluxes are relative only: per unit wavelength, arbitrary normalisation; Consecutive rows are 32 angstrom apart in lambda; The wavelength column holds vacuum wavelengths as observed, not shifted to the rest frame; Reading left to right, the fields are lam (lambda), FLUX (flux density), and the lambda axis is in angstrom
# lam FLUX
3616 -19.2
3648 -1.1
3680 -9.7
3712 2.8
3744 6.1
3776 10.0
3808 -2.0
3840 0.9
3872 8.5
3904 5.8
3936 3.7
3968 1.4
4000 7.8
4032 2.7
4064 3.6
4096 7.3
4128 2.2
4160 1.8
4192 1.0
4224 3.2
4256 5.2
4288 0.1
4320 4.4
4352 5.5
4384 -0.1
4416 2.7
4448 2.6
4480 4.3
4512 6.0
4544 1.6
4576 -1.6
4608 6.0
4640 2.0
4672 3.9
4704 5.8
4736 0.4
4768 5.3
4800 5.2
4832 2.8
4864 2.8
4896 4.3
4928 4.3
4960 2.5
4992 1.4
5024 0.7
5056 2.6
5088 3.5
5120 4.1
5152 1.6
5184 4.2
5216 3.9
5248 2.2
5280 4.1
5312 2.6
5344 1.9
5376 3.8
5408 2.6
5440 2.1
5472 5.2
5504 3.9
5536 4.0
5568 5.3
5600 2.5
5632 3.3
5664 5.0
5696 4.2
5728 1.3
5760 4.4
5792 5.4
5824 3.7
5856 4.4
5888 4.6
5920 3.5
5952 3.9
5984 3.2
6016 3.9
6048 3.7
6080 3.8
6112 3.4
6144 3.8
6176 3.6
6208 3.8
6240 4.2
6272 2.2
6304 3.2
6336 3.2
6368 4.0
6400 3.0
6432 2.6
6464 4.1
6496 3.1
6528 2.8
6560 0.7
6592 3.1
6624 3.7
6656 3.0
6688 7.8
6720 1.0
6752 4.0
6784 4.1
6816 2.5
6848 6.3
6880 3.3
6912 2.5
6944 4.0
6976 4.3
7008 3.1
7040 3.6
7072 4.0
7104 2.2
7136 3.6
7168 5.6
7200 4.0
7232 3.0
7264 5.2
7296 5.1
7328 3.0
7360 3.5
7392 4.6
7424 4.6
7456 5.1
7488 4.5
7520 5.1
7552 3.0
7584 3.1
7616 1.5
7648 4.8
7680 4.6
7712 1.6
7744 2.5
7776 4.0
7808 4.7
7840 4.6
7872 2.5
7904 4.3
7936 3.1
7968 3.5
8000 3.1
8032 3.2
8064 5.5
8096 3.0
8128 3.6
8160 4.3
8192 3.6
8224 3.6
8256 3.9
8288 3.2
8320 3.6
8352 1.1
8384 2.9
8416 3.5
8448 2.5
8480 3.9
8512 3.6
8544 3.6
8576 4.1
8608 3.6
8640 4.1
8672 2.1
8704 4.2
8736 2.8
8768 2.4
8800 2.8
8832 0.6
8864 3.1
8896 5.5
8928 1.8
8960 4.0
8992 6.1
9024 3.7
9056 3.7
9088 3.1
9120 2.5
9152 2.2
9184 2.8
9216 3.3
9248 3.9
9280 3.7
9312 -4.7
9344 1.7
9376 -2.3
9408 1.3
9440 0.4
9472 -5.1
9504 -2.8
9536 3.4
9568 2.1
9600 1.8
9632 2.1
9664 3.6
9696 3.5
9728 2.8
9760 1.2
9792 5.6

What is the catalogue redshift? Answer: 0.79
